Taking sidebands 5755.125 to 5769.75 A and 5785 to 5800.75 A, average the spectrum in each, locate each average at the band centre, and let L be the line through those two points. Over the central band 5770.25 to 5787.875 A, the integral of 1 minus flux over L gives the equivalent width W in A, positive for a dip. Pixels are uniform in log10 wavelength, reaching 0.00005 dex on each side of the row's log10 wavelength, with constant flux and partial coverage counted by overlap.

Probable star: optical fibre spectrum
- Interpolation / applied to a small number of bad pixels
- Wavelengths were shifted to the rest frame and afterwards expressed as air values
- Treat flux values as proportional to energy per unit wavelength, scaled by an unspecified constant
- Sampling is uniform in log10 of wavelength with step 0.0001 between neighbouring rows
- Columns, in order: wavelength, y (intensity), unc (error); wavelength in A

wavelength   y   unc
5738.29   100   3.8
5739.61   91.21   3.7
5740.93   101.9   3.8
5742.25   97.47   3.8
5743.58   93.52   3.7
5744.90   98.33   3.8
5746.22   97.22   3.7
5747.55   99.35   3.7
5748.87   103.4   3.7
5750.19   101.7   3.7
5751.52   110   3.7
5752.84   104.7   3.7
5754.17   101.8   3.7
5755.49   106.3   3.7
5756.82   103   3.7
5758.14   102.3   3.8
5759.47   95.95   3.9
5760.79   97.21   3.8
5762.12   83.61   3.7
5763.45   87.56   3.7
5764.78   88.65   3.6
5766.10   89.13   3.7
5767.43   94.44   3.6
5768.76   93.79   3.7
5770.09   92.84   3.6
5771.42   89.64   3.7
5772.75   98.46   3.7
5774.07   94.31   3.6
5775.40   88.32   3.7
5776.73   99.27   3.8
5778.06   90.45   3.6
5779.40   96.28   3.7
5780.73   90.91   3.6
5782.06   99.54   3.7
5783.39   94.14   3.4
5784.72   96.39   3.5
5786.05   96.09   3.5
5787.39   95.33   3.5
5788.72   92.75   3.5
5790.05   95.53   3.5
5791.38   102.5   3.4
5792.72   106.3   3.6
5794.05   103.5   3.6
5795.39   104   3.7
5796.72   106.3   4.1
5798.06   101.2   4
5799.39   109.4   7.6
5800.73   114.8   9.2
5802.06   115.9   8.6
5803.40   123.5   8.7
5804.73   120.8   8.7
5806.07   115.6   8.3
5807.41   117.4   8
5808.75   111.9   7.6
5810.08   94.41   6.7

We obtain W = 0.7 A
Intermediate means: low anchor 94.4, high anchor 102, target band 94.5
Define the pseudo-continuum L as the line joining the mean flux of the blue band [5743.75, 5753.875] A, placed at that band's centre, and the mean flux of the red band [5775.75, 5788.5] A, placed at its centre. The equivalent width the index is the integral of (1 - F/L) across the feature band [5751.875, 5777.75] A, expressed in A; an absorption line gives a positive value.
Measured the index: 0.8 A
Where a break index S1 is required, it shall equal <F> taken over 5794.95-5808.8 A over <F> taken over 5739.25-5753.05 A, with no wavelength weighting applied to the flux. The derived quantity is 1.13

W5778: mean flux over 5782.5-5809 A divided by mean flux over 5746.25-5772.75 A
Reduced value 1.09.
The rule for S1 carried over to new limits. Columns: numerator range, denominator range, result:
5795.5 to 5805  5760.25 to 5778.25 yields 1.22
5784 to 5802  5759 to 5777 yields 1.11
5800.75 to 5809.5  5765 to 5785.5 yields 1.25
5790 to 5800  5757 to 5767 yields 1.12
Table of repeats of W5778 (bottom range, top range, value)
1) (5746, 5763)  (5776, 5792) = 0.95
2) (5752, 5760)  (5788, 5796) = 0.98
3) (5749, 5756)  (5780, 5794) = 0.93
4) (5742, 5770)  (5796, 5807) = 1.16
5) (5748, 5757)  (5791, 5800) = 1.00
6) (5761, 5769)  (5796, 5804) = 1.25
